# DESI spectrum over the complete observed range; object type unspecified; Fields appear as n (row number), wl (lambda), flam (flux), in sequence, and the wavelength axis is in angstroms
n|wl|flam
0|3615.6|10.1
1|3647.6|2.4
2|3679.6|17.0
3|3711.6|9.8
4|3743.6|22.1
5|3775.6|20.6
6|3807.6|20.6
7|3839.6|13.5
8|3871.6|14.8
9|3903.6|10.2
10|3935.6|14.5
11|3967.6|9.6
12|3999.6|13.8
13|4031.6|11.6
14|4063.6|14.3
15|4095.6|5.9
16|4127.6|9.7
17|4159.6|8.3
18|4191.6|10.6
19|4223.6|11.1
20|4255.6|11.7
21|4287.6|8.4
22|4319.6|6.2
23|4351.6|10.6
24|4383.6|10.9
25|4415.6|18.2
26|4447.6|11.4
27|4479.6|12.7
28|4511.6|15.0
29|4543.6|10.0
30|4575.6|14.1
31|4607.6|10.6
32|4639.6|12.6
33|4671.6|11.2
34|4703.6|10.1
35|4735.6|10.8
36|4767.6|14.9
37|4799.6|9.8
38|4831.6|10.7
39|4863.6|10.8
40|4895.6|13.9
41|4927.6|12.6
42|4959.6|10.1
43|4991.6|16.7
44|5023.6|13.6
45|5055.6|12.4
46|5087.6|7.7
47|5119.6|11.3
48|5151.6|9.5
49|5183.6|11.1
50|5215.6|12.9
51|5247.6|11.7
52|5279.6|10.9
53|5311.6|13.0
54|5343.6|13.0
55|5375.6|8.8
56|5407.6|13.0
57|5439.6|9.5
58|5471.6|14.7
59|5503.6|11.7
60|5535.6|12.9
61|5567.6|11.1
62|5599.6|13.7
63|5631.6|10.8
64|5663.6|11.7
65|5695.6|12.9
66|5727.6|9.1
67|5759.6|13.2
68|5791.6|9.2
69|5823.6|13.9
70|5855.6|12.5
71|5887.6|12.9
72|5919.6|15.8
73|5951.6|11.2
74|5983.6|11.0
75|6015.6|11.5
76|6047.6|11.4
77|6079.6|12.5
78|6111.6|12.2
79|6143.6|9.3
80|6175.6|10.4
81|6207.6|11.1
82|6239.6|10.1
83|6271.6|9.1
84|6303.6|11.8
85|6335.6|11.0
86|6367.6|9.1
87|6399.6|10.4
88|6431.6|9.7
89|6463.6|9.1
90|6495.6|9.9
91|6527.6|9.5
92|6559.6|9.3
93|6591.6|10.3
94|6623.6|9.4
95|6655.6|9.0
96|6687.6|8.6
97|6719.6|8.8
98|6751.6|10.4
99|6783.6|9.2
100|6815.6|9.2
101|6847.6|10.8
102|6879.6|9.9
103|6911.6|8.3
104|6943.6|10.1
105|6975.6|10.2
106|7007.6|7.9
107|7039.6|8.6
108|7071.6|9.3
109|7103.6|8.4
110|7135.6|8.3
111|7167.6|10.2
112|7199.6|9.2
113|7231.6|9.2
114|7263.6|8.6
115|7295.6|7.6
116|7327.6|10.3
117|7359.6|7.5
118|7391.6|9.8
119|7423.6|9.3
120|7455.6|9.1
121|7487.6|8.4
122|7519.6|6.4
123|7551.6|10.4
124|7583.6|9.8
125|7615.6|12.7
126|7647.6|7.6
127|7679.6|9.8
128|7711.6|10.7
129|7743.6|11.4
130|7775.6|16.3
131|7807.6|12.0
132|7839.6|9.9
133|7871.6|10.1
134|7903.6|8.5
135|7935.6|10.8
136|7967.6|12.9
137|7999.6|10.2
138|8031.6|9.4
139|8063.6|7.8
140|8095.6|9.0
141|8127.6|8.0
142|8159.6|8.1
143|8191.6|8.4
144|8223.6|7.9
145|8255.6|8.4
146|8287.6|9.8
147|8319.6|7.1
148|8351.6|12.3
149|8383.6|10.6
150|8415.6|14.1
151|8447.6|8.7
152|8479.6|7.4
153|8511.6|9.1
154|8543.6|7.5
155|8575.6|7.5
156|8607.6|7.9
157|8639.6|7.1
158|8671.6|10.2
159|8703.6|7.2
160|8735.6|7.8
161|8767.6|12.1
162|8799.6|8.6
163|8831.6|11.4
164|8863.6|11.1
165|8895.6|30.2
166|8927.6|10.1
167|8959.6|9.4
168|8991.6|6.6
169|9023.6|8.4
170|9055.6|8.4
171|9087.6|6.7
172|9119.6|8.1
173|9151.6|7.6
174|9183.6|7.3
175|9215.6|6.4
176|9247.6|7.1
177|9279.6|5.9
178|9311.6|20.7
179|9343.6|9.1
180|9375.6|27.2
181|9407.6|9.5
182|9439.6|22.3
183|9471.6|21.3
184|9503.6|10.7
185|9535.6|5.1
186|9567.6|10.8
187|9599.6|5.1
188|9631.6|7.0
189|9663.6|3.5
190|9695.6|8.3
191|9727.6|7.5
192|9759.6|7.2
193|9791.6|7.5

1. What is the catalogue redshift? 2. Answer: 0.18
